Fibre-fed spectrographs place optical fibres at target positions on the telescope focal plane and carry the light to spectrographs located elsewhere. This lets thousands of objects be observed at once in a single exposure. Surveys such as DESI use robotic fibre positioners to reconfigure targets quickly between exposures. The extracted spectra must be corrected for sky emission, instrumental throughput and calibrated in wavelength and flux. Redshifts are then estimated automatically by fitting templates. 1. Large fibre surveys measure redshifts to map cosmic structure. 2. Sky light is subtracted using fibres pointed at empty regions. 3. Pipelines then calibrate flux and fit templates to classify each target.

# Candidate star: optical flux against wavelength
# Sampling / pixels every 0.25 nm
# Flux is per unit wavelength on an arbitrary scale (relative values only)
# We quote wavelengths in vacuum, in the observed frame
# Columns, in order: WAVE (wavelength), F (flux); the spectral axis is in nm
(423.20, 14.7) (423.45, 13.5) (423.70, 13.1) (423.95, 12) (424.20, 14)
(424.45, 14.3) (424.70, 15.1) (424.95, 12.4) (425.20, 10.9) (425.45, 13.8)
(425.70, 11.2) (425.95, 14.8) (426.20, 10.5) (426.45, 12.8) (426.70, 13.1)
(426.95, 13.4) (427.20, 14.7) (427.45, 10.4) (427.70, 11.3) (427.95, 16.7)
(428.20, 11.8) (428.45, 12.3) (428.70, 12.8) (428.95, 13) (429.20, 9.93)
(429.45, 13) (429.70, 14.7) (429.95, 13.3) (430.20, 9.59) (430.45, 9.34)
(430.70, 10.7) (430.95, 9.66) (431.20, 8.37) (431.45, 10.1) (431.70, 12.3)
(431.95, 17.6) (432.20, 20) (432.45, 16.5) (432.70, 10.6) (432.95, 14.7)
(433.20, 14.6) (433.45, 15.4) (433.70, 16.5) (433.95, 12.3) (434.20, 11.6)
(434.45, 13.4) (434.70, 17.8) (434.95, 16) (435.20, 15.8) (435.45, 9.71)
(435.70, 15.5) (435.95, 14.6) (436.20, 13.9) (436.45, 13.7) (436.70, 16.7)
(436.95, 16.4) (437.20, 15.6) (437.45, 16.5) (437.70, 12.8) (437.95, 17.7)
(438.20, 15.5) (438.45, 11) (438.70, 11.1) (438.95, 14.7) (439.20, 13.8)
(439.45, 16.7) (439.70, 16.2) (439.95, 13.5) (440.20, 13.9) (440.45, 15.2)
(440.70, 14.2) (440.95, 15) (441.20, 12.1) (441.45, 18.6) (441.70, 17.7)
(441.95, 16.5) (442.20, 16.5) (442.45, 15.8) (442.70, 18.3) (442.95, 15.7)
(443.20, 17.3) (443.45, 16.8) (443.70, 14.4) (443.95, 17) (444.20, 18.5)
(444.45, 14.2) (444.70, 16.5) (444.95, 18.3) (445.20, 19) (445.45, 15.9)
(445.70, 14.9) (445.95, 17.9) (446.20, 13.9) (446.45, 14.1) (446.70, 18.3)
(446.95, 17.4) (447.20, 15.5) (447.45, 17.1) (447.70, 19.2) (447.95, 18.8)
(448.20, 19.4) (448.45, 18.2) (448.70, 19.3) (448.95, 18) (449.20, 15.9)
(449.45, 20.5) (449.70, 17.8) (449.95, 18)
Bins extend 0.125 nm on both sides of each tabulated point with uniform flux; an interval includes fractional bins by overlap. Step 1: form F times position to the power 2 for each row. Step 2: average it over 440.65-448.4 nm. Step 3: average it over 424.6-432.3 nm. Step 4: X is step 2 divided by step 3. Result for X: 1.43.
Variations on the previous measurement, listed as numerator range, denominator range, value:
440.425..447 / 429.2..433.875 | 1.32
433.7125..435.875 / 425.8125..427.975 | 1.14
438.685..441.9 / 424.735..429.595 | 1.26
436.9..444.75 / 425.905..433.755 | 1.26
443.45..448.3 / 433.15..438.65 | 1.20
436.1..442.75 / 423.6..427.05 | 1.25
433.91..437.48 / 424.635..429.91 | 1.19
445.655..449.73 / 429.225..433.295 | 1.48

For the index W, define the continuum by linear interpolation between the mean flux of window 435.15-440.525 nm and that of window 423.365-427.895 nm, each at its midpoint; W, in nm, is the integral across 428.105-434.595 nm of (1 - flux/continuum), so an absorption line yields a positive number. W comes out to 0.39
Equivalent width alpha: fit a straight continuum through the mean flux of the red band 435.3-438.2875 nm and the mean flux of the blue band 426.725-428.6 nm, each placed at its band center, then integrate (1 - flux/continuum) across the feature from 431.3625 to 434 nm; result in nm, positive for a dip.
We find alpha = -0.13 nm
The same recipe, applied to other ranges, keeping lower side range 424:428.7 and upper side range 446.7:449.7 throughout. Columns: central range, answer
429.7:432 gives 0.46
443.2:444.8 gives 0.08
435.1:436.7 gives 0.12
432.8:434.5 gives 0.07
